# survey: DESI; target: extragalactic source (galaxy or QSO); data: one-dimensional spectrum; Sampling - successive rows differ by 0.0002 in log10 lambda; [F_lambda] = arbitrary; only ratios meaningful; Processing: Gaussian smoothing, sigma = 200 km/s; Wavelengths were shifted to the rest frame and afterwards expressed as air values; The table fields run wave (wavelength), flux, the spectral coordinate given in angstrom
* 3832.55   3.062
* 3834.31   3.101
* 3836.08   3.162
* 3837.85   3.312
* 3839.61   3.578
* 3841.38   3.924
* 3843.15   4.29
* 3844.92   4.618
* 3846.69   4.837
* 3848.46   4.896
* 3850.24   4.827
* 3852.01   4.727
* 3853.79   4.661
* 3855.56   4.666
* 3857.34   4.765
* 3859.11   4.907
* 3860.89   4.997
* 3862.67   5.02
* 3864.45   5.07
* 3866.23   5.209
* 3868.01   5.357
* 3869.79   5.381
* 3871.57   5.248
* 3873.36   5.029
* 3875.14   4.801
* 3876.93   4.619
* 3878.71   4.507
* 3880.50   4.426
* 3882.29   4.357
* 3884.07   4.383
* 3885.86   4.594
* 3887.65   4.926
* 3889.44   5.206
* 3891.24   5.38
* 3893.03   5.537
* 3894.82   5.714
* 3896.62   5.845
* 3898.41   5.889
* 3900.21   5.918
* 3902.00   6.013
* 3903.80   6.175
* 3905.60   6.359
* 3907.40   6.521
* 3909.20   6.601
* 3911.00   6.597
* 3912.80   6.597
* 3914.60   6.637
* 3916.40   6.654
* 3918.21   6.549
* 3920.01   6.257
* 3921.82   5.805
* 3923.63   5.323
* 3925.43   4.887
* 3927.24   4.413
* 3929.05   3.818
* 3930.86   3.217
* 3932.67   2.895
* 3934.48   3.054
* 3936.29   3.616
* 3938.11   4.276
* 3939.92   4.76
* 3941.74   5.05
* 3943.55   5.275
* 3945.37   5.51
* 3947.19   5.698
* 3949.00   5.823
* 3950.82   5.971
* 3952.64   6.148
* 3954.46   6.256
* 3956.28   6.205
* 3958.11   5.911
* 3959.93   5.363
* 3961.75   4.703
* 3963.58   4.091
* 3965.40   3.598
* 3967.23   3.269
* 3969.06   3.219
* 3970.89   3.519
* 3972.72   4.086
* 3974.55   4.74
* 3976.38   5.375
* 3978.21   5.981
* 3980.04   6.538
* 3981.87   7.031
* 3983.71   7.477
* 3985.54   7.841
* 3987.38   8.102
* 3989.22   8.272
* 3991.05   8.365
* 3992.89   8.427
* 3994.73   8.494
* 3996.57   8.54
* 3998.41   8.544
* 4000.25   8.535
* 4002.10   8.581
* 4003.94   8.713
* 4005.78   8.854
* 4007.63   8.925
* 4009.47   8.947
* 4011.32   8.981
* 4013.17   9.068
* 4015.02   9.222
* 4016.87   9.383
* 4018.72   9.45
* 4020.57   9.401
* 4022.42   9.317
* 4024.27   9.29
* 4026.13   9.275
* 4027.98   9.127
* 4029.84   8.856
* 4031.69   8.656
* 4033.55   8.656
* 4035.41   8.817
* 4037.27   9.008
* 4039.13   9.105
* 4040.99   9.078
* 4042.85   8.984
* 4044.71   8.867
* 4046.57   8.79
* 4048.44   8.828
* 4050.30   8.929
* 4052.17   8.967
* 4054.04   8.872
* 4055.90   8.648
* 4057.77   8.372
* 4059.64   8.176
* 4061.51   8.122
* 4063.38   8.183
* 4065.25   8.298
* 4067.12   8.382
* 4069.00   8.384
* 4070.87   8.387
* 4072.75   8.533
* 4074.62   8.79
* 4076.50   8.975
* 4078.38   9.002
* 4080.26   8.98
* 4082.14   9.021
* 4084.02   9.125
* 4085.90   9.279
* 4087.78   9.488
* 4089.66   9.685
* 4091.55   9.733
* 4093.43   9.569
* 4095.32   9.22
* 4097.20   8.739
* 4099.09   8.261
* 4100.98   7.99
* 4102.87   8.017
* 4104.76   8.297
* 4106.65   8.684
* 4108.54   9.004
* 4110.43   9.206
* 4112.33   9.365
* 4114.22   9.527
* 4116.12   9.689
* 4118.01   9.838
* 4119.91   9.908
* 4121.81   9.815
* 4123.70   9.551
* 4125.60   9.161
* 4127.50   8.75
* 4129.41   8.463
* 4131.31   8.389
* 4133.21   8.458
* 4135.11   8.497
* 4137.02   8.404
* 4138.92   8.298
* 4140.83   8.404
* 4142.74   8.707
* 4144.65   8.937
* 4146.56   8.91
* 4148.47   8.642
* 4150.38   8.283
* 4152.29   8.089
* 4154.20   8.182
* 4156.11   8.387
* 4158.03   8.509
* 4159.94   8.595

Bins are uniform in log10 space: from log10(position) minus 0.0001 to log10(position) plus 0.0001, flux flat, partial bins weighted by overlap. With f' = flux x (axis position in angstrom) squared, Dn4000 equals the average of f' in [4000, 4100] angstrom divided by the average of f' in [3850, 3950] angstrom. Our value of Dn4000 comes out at 1.85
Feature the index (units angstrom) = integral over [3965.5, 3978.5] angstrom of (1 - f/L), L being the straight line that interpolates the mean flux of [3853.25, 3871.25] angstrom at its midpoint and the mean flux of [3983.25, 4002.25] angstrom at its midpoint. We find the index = 6.0 angstrom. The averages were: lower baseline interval 5.02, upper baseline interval 8.3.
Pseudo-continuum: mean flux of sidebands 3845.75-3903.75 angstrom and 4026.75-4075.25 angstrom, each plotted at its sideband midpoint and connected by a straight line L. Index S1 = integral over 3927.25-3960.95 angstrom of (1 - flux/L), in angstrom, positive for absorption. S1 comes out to 8.3 angstrom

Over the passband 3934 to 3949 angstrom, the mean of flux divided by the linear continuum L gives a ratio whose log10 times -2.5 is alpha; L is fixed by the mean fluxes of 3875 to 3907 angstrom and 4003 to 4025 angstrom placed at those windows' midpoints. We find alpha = 0.40 mag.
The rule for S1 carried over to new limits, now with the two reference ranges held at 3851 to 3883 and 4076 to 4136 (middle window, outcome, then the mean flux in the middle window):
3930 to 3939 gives 3.9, 3.41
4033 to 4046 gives -1.7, 8.94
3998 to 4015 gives -3.5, 8.82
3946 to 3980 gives 7.8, 5.04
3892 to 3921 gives -3.5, 6.24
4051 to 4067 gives -0.4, 8.46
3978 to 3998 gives -2.3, 7.82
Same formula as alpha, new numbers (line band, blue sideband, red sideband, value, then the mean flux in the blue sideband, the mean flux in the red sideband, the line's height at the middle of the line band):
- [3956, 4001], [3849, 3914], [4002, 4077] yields 0.20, 5.31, 8.84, 7.47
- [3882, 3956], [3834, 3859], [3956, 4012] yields 0.03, 4.29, 6.75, 5.59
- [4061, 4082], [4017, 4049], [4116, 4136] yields 0.06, 9.04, 9.12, 9.07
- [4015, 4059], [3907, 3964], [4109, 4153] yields -0.24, 5.33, 8.93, 7.2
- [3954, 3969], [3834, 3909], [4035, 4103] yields 0.36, 4.96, 8.81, 6.71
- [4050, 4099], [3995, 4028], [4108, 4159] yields 0.01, 9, 8.86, 8.93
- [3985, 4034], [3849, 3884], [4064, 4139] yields -0.20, 4.86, 8.93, 7.34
